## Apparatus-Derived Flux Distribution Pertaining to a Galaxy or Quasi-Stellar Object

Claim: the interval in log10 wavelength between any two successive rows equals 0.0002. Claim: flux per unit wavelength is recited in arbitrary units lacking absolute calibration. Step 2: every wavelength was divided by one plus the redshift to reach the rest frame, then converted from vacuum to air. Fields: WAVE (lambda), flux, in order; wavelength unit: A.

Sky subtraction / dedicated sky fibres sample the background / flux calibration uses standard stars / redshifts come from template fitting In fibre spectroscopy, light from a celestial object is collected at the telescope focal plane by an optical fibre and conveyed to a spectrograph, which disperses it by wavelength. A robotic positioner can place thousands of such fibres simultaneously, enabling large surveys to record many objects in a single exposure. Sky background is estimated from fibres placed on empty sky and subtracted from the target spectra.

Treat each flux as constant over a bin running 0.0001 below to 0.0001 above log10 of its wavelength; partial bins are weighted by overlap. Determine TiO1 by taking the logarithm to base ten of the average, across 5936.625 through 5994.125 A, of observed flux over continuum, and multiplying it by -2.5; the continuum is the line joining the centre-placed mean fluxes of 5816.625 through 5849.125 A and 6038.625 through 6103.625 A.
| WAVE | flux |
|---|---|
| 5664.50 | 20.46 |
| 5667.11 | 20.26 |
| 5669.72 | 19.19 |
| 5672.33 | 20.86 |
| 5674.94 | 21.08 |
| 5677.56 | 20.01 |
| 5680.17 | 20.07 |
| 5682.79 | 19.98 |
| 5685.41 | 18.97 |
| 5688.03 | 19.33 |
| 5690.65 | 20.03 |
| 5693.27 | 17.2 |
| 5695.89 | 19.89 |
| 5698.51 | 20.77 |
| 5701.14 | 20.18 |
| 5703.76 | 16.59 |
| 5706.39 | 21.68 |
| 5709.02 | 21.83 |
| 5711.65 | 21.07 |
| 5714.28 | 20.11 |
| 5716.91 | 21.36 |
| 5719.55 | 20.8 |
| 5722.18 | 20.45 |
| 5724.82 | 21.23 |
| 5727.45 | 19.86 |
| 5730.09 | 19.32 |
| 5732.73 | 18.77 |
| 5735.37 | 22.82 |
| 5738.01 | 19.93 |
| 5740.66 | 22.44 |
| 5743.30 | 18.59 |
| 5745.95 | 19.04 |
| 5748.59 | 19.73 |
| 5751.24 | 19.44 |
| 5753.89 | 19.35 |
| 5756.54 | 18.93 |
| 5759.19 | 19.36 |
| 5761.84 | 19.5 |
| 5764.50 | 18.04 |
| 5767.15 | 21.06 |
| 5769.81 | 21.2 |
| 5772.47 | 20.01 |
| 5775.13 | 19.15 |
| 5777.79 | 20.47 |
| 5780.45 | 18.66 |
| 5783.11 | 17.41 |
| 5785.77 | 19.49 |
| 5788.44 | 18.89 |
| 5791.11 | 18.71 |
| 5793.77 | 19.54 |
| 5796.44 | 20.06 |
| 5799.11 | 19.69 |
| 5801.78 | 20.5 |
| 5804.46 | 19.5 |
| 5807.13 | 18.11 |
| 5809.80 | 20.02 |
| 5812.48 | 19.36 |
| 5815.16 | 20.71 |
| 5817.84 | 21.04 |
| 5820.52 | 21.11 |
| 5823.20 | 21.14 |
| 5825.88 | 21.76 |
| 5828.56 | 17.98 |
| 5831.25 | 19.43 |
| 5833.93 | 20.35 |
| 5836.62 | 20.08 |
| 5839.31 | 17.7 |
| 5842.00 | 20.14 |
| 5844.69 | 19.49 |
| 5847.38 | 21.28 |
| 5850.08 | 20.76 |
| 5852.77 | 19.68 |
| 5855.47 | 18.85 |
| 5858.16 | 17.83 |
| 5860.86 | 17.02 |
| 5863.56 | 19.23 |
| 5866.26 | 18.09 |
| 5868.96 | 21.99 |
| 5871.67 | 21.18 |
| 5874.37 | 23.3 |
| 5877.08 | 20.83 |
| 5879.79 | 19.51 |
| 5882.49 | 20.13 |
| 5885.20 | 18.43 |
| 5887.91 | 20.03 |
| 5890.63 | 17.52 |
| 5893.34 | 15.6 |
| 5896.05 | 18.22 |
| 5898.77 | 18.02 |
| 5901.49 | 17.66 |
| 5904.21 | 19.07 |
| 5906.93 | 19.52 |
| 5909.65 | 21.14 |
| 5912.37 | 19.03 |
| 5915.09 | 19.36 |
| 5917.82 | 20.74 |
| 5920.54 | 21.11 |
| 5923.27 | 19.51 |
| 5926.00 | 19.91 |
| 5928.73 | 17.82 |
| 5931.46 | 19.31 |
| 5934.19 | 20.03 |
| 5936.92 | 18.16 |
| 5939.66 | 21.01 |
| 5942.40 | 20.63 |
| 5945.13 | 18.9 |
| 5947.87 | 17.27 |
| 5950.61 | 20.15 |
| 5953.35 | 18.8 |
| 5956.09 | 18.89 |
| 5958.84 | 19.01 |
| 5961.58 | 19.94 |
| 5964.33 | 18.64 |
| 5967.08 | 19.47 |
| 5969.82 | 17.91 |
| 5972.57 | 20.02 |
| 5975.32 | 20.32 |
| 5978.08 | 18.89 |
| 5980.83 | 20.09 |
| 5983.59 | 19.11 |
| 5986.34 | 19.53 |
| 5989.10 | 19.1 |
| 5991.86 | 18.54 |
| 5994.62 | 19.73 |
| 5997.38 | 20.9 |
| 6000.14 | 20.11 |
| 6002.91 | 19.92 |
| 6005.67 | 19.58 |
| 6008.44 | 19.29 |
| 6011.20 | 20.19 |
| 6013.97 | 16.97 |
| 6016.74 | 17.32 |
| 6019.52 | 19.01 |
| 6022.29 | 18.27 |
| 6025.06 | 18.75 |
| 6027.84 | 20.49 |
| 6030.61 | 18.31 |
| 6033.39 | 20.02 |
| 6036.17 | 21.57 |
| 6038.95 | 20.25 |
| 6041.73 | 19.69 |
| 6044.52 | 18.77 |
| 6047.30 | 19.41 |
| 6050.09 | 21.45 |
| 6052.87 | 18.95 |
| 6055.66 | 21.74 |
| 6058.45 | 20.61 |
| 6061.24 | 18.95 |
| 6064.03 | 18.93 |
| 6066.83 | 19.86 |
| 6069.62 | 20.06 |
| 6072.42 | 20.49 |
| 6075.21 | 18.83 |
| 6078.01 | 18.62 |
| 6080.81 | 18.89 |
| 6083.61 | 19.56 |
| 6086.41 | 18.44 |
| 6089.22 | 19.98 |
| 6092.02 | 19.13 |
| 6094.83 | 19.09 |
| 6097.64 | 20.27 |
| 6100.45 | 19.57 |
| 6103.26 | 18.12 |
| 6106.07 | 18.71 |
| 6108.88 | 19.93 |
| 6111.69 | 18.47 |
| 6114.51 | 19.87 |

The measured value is 0.030 mag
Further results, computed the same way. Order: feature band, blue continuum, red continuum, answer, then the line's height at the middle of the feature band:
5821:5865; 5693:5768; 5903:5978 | 0.01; 19.7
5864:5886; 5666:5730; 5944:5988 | -0.05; 19.5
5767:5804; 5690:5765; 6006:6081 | 0.02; 19.9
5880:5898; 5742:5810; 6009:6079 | 0.06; 19.4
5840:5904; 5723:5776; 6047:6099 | 0.03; 19.8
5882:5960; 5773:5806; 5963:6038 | 0.01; 19.3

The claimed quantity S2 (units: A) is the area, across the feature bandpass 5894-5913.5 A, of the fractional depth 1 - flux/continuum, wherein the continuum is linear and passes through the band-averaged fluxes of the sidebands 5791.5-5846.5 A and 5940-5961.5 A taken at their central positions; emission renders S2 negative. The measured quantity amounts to 0.6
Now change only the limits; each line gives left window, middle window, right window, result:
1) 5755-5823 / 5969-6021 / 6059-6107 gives 0.3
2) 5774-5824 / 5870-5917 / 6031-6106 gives 0.7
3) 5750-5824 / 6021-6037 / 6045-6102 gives 0.1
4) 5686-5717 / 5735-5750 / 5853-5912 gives -0.4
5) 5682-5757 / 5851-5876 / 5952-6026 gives -0.2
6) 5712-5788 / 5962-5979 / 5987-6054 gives 0.2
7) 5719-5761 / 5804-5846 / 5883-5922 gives -0.9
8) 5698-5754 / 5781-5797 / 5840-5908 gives 0.7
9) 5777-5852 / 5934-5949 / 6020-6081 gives 0.3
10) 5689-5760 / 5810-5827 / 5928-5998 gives -0.9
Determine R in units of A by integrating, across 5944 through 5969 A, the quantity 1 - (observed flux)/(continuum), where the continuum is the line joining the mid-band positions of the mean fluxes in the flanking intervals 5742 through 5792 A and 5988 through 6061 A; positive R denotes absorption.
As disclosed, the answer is 0.7 A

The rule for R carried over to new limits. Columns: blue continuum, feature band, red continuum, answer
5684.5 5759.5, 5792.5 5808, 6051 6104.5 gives 0.2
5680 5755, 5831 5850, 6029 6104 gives 0.0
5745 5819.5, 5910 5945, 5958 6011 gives -0.4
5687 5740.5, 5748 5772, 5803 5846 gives 0.5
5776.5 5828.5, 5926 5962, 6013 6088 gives 0.6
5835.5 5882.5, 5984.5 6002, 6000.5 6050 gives -0.2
